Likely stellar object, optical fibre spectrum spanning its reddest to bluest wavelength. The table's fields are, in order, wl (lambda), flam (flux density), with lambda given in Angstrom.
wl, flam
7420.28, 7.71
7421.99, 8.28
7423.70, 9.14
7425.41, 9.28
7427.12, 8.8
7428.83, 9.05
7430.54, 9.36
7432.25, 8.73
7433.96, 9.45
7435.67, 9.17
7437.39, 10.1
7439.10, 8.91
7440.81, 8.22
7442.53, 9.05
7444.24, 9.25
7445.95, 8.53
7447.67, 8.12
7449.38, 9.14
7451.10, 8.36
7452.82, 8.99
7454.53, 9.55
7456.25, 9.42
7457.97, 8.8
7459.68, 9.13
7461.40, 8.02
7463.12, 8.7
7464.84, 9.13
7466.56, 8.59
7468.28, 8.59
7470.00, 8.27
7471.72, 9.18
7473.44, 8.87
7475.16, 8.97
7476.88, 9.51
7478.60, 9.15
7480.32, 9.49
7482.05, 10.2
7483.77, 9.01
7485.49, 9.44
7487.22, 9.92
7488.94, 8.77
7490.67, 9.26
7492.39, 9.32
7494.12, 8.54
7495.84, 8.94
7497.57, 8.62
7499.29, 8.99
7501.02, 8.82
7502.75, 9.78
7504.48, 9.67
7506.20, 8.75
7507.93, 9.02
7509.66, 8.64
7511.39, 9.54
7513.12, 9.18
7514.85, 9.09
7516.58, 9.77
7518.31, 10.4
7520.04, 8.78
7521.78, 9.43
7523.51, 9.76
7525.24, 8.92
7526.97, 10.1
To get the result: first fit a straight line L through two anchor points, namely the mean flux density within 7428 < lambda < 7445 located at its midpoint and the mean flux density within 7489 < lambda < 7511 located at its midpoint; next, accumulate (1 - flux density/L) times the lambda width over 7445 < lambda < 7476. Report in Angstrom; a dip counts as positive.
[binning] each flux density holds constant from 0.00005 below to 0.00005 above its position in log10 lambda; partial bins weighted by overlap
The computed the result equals 1.00 Angstrom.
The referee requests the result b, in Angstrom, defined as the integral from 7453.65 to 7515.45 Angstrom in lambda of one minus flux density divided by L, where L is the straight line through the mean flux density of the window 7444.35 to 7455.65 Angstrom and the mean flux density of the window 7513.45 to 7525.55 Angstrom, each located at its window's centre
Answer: 0.4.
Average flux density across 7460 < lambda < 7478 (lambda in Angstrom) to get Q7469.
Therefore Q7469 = 8.8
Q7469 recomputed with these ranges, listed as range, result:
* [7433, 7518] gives 9.07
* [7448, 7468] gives 8.86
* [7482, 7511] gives 9.14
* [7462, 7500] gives 9.06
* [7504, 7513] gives 9.11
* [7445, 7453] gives 8.6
